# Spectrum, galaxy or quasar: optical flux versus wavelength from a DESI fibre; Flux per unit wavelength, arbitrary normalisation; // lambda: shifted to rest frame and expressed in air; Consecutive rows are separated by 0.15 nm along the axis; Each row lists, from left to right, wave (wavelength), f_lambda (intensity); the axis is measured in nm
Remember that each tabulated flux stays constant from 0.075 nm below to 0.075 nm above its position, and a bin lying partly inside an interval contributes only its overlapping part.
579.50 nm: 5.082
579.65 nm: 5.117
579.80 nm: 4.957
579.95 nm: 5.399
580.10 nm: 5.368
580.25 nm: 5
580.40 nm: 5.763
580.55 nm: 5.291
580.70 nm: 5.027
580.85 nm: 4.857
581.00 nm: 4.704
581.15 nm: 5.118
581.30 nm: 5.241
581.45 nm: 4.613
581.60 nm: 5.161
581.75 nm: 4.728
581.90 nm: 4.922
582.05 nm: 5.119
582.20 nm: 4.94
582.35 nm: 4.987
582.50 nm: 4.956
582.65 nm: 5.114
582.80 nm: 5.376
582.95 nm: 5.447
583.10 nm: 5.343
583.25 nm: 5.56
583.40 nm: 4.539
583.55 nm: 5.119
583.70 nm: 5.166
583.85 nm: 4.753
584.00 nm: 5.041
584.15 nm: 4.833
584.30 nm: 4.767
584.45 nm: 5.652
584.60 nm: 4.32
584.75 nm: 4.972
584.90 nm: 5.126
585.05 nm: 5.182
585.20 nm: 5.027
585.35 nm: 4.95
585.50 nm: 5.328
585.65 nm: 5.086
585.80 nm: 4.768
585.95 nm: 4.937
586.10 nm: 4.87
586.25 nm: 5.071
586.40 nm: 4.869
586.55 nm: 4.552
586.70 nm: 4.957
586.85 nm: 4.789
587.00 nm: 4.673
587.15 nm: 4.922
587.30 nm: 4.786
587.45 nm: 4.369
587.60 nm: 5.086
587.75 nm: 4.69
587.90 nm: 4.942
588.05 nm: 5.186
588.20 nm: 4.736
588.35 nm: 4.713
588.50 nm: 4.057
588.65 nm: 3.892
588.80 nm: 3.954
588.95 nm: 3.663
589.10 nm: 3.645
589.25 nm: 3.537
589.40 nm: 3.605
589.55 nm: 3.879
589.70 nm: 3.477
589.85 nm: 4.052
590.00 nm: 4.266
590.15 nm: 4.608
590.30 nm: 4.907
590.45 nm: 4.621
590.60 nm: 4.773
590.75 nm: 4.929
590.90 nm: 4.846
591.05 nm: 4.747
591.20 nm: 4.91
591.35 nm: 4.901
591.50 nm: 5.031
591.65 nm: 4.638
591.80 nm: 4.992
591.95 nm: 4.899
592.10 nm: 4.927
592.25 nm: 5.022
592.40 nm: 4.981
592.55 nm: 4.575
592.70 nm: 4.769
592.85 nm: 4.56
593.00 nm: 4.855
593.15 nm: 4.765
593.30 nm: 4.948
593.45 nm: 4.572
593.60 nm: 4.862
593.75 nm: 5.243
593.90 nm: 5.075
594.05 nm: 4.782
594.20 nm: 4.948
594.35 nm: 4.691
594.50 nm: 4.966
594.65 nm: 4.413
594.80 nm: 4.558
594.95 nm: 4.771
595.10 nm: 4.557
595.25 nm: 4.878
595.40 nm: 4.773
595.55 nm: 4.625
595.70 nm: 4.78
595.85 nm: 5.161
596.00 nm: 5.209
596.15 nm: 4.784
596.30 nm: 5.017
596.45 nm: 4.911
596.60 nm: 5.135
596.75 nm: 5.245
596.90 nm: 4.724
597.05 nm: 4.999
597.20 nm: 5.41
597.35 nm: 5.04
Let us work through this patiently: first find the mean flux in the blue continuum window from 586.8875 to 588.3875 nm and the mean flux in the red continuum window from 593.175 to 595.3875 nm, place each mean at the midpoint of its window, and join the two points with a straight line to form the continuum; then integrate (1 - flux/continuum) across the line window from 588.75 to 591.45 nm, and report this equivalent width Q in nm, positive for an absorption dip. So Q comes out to 0.282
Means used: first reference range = 4.81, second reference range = 4.8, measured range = 4.31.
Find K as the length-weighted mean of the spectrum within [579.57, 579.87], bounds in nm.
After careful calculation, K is 5.04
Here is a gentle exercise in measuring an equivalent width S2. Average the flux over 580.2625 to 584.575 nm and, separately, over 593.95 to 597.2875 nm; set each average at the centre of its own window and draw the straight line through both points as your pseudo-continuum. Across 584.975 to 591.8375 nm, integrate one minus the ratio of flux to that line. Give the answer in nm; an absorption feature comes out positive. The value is 0.51 nm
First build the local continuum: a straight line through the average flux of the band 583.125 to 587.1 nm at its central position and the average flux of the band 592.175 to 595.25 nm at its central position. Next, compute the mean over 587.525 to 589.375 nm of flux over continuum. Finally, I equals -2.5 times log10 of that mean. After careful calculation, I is 0.14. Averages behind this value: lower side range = 4.96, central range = 4.32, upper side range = 4.8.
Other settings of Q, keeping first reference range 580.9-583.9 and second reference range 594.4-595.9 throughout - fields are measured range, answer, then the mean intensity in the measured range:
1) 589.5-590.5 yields 0.12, 4.26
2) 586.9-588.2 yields 0.03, 4.83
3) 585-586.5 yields -0.01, 5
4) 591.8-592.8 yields -0.01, 4.86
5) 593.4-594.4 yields -0.03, 4.89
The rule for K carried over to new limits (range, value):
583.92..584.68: 4.92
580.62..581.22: 4.93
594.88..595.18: 4.67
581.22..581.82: 4.94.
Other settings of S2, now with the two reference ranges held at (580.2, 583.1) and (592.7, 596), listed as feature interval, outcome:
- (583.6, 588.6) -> 0.10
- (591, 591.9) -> 0.00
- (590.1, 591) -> 0.02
